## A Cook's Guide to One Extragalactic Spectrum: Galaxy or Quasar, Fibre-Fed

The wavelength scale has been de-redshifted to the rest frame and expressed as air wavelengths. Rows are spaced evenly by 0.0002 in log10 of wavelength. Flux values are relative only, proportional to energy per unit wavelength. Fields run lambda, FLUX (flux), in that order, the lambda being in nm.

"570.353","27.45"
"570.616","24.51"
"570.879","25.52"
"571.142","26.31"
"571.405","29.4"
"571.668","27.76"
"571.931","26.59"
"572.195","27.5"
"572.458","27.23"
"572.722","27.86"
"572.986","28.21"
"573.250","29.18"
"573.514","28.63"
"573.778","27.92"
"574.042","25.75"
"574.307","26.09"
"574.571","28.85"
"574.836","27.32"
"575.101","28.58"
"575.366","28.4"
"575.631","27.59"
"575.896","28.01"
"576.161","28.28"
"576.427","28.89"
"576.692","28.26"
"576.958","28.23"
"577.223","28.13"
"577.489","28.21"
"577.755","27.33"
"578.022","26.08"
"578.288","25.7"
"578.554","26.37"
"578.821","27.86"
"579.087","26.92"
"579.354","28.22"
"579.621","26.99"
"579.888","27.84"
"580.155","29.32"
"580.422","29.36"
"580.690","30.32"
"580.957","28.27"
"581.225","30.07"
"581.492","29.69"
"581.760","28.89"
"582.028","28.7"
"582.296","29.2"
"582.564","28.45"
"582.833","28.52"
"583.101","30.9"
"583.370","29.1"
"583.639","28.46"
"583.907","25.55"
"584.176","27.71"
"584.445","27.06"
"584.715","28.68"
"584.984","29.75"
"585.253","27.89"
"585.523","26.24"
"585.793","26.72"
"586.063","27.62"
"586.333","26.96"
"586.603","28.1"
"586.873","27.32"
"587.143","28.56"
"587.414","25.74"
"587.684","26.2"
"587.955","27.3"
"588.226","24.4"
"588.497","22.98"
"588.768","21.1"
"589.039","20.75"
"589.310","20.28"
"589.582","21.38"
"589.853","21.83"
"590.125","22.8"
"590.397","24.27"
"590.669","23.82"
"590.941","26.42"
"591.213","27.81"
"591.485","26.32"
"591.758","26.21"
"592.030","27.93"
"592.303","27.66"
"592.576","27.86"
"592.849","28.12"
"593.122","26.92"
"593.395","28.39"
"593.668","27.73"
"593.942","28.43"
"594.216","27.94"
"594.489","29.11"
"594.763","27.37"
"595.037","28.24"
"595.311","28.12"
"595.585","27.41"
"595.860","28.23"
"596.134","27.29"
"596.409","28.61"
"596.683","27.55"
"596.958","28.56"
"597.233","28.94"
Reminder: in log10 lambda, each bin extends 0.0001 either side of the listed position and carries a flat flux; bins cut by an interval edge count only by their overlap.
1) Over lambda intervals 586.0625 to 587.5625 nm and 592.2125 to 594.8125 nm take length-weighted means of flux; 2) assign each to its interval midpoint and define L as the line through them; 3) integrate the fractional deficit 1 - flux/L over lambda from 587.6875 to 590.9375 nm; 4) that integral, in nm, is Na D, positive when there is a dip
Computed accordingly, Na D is 0.53 nm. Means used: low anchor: 27.4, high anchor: 28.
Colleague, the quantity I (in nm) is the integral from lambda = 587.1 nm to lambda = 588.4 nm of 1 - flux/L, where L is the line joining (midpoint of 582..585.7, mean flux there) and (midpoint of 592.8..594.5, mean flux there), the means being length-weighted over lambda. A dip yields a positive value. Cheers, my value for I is 0.09 nm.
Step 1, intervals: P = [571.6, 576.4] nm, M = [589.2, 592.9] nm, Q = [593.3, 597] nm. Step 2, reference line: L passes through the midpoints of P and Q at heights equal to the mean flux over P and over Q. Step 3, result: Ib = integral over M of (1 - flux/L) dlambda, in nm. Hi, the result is 0.375 nm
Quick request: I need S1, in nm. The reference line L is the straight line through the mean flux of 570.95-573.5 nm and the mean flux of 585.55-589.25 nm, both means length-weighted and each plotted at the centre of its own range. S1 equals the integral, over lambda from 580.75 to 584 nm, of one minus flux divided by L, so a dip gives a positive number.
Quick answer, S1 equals -0.32 nm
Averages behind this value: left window 27.8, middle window 28.9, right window 25.6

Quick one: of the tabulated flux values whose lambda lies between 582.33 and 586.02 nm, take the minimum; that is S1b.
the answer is 25.55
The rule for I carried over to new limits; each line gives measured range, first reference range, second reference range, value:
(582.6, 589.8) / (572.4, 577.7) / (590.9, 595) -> 0.378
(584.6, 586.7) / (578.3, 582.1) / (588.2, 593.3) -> -0.097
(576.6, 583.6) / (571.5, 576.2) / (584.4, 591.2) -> -0.436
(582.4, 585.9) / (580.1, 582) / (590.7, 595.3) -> 0.099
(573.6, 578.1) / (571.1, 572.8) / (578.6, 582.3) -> 0.043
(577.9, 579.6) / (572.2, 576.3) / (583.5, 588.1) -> 0.049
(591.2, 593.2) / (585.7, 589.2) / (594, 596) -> -0.013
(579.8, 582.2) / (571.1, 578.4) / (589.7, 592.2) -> -0.214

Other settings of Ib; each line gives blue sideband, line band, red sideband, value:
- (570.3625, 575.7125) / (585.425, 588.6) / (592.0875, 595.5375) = 0.14 nm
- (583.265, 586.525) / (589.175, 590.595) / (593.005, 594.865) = 0.29 nm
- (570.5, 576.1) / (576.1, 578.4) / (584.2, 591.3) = -0.06 nm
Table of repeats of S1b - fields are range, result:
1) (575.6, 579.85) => 25.7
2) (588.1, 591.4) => 20.28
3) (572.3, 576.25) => 25.75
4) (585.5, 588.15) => 25.74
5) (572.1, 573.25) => 27.23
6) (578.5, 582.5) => 26.37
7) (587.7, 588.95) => 21.1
